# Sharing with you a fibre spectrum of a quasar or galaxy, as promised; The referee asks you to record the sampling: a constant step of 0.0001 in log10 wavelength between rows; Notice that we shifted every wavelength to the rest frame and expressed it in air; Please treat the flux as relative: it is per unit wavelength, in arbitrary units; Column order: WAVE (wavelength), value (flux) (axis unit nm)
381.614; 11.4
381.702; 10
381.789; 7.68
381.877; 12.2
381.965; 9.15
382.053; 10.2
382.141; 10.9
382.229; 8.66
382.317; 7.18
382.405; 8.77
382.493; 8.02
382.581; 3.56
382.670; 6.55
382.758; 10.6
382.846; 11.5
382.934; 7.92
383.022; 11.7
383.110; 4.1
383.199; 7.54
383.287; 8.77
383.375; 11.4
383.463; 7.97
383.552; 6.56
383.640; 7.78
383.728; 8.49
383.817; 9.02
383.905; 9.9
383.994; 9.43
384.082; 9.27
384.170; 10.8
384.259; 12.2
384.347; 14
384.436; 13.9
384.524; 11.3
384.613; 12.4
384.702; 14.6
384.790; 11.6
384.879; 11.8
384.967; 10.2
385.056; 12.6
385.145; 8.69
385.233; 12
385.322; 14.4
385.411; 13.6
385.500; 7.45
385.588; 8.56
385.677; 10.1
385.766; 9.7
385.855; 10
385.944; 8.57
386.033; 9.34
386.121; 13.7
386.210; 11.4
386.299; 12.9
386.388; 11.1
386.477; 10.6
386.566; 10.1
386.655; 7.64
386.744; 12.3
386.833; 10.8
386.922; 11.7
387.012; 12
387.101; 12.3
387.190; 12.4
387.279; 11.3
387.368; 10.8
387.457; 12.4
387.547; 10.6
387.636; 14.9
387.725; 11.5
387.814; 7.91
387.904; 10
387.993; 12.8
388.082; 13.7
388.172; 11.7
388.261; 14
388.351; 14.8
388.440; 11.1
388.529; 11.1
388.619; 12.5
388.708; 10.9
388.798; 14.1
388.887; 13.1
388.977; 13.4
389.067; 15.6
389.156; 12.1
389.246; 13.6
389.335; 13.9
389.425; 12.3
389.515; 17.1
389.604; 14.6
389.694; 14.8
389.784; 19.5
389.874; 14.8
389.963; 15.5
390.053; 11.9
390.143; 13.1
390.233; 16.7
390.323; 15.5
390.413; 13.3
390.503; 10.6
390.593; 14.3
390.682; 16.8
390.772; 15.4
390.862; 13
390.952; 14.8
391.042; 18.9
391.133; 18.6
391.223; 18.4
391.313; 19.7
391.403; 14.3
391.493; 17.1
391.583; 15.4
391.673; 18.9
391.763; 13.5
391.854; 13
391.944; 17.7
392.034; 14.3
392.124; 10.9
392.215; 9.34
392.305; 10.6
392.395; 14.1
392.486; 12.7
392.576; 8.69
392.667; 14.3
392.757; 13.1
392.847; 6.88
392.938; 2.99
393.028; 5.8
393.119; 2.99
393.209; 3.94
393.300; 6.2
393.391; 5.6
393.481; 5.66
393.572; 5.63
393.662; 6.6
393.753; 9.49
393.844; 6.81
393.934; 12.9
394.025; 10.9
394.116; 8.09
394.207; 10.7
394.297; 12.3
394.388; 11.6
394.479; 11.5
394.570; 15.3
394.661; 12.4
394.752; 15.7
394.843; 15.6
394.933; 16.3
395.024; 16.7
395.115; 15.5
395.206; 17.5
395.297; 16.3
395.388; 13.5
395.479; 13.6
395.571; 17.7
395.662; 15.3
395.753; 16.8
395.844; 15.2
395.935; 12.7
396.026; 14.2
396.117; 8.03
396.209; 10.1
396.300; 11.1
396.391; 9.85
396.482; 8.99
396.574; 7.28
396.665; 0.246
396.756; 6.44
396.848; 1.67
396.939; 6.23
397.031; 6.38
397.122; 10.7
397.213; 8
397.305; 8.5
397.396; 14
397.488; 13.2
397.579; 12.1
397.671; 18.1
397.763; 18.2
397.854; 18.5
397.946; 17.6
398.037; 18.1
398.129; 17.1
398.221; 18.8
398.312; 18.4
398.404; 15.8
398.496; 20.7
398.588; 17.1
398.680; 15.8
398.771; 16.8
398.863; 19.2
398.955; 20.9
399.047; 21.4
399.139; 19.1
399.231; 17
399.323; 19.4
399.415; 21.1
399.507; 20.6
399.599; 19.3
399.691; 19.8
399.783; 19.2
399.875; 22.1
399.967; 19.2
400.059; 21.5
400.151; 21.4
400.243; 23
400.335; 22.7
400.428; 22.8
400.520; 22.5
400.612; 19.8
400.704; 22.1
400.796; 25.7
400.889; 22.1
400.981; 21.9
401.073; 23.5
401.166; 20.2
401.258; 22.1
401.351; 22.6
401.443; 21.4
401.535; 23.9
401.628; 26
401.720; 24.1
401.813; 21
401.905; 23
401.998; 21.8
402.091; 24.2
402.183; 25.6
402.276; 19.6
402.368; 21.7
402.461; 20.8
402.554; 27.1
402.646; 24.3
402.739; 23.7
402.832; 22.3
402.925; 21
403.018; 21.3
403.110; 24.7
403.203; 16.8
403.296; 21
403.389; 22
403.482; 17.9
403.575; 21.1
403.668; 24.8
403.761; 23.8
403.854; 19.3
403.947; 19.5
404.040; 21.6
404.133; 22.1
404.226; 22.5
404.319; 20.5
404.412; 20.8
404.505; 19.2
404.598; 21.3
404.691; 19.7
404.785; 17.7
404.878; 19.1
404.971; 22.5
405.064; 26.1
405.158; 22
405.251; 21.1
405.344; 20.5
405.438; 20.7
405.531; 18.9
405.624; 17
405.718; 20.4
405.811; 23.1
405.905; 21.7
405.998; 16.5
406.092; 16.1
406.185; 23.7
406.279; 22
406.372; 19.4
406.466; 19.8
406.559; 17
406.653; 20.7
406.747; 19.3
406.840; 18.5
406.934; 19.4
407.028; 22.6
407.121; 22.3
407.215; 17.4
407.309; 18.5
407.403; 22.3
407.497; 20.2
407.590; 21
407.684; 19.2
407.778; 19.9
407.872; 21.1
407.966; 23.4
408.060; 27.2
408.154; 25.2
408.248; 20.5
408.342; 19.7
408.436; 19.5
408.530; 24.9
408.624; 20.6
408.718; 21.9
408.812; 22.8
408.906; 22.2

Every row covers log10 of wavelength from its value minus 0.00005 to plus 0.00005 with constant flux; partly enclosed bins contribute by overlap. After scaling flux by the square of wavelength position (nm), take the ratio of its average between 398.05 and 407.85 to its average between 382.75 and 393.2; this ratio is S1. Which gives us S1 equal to 1.9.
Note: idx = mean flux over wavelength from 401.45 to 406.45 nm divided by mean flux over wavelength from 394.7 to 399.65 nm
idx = 1.5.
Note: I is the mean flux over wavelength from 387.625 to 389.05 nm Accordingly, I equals 12.3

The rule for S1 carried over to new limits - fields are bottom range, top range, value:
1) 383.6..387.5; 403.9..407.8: 2.04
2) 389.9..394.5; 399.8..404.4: 1.94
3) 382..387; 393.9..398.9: 1.40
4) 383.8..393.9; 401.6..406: 1.93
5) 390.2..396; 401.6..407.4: 1.75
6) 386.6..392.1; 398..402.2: 1.60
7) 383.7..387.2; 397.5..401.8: 1.96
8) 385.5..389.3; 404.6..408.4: 1.95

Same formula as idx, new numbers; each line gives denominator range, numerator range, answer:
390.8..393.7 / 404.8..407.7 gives 1.73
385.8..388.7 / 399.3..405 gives 1.89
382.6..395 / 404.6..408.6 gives 1.76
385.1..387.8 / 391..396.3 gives 1.12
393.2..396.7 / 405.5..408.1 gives 1.77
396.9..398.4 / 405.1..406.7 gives 1.42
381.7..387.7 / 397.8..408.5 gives 2.02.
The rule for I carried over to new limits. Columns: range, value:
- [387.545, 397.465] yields 12.2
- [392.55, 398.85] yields 11.9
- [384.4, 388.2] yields 11.3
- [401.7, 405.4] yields 21.7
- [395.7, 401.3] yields 16.4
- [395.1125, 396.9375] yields 11.4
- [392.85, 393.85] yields 5.61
